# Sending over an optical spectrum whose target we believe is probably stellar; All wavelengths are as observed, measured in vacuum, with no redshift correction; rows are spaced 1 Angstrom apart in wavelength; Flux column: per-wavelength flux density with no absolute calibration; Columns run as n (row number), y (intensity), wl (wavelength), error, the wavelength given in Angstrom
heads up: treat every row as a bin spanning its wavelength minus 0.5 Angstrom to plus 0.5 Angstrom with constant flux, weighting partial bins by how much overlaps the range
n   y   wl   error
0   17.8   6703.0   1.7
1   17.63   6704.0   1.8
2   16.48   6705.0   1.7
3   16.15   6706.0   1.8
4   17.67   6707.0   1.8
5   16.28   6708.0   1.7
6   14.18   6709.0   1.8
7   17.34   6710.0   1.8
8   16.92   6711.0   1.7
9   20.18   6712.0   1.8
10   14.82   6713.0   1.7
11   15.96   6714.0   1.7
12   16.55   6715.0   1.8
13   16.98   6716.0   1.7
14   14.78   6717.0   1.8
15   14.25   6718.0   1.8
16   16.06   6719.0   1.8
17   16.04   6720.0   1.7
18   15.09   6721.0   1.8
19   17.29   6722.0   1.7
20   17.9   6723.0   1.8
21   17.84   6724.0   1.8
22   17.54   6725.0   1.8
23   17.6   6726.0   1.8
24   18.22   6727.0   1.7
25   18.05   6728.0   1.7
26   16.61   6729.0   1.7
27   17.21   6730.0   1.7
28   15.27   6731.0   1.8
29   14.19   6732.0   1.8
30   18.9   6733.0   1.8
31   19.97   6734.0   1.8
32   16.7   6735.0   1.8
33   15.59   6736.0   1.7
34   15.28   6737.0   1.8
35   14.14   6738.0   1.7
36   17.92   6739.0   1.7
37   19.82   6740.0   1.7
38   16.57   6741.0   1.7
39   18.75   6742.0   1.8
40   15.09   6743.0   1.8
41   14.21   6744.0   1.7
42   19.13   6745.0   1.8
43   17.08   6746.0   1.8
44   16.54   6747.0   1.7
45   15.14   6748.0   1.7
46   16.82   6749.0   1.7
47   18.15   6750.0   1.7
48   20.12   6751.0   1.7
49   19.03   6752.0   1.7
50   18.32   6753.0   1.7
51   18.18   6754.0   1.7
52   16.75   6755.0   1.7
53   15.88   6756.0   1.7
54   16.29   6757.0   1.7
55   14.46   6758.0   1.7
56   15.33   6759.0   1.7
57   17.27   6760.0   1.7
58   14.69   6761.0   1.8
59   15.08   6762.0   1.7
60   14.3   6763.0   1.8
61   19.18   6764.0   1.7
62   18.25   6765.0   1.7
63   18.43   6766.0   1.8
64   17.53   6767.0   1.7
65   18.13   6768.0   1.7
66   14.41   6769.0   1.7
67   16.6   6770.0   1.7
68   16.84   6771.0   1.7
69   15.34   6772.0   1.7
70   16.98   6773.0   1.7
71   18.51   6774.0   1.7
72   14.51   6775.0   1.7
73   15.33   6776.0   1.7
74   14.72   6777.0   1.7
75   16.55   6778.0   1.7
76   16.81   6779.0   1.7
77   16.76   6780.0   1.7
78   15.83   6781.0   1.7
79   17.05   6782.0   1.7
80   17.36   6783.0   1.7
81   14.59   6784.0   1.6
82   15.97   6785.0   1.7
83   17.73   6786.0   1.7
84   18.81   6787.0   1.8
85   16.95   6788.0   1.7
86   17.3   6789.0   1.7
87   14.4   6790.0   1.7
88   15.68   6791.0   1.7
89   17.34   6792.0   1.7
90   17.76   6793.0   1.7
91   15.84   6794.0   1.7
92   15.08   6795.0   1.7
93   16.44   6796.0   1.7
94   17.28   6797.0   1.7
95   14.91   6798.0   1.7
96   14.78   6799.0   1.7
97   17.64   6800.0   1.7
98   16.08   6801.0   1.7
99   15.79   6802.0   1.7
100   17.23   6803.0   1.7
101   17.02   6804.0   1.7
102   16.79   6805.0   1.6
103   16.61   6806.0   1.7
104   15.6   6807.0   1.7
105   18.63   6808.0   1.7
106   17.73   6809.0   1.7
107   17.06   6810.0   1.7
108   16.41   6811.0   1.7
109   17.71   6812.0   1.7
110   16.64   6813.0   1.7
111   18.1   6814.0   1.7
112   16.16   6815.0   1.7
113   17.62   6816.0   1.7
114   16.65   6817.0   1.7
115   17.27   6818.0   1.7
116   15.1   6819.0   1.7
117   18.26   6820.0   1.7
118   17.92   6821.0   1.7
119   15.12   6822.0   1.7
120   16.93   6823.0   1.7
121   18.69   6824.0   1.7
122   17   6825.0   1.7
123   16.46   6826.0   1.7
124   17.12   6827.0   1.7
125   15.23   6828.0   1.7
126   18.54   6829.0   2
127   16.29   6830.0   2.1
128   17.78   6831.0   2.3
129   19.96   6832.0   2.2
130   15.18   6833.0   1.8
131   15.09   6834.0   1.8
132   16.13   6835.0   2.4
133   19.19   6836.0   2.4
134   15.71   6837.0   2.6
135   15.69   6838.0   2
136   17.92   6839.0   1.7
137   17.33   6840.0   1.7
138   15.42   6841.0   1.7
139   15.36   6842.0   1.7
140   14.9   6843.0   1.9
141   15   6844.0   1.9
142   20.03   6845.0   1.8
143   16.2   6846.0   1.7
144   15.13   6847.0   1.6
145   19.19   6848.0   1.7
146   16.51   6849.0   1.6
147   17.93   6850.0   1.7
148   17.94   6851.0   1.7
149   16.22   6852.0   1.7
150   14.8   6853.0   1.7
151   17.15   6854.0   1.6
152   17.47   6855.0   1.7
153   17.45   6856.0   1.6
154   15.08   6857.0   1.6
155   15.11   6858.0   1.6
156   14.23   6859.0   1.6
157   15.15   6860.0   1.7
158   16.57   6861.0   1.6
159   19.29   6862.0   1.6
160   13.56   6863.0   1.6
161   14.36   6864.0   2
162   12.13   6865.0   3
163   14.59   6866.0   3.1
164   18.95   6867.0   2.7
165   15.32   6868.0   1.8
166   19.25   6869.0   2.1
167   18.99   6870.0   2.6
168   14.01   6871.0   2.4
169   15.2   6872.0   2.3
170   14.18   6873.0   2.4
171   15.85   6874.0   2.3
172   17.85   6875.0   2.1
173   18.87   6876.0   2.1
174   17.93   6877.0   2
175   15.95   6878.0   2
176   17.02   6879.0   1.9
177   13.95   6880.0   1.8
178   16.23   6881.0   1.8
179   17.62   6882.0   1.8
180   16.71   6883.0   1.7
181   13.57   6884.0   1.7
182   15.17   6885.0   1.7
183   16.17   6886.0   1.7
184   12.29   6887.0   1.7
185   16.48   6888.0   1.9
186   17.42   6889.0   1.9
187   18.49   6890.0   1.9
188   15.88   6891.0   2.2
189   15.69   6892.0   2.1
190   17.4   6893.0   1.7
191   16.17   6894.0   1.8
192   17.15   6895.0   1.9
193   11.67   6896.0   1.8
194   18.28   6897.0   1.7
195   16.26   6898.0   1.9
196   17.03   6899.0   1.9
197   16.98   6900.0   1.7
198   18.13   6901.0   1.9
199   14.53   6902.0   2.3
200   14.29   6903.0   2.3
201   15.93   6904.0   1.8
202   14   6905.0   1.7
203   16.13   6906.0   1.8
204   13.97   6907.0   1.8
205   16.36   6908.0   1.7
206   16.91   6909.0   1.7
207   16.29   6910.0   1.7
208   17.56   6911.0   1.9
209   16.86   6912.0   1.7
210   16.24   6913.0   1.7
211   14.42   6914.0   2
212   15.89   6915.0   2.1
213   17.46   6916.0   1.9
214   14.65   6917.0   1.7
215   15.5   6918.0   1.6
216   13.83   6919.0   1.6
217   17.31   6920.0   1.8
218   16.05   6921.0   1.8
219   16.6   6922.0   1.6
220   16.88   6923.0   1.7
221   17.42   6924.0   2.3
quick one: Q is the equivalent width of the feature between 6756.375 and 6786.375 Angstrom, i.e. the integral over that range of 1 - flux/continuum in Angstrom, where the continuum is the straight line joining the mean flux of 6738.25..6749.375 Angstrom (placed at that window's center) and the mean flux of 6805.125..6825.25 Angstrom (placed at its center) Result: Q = 1.1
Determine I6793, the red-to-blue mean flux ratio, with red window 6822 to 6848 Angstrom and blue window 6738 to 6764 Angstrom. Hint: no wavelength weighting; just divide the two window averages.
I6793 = 1.00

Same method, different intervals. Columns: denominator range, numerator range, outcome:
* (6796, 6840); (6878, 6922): 0.95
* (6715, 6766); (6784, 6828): 1.00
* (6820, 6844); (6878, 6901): 0.96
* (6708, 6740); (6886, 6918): 0.96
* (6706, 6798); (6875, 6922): 0.96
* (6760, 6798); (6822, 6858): 1.02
